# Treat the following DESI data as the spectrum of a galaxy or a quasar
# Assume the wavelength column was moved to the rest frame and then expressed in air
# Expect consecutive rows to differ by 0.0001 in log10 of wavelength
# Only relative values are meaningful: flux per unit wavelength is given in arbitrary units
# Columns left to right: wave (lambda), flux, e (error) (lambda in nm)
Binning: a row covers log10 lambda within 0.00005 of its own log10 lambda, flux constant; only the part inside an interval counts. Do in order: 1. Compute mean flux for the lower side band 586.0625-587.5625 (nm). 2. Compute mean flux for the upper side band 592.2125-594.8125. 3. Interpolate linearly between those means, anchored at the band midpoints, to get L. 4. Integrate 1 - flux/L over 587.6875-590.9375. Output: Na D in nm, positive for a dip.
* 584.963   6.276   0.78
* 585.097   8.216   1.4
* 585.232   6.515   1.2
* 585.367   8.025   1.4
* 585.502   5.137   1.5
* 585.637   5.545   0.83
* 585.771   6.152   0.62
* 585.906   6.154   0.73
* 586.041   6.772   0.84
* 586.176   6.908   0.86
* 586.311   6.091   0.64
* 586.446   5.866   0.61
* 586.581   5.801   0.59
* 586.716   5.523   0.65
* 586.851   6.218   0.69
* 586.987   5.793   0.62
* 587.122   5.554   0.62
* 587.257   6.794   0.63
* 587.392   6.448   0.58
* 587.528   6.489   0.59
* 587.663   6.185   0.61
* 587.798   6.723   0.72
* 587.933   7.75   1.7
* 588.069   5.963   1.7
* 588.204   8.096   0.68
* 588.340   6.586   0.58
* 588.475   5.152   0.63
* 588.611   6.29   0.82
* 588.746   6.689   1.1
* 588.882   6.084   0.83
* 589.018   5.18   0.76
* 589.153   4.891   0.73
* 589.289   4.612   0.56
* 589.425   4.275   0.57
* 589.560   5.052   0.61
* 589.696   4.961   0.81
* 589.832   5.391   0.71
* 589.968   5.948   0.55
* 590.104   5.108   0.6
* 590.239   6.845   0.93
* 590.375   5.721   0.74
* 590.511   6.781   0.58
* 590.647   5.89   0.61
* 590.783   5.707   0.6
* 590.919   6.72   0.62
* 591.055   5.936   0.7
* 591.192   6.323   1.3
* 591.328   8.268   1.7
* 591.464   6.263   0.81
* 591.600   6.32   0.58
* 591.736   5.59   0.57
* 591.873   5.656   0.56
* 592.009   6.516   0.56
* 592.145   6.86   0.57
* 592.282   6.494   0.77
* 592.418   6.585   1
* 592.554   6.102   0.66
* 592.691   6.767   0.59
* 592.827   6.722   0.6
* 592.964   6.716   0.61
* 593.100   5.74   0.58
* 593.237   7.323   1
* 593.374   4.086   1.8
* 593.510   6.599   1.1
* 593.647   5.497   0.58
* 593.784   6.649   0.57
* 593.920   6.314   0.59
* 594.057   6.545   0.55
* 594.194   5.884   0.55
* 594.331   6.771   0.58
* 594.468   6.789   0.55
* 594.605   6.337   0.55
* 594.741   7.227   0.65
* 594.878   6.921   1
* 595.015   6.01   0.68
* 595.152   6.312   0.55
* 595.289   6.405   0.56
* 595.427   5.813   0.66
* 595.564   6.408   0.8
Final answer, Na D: 0.16 nm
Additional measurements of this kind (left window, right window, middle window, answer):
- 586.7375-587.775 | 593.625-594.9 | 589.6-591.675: 0.07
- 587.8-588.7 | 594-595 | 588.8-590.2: 0.30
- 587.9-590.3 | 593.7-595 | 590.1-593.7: -0.05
